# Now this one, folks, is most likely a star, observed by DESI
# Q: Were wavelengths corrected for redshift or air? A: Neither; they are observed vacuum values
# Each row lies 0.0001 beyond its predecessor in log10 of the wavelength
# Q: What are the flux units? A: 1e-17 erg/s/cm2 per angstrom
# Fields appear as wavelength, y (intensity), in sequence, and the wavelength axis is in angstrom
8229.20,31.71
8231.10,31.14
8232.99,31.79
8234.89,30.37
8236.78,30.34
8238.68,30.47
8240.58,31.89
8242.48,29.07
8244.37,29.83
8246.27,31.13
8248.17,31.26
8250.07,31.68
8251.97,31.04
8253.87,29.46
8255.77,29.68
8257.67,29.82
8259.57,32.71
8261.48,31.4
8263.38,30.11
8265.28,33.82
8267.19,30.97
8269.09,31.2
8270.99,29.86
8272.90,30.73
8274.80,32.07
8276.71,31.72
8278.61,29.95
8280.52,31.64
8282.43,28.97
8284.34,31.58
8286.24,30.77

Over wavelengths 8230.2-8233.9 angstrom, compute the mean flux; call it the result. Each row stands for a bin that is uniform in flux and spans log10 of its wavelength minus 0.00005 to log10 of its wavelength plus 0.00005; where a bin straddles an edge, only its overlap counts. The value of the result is 31.5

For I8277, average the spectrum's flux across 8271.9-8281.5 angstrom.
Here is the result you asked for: 31.2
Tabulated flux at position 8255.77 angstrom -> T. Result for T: 29.68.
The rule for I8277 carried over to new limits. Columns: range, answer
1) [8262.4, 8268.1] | 31.6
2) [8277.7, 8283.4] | 30.1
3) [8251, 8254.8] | 30.3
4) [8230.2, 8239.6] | 30.8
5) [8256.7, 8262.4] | 31.3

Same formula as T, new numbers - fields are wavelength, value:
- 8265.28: 33.82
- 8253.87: 29.46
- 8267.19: 30.97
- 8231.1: 31.14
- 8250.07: 31.68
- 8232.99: 31.79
